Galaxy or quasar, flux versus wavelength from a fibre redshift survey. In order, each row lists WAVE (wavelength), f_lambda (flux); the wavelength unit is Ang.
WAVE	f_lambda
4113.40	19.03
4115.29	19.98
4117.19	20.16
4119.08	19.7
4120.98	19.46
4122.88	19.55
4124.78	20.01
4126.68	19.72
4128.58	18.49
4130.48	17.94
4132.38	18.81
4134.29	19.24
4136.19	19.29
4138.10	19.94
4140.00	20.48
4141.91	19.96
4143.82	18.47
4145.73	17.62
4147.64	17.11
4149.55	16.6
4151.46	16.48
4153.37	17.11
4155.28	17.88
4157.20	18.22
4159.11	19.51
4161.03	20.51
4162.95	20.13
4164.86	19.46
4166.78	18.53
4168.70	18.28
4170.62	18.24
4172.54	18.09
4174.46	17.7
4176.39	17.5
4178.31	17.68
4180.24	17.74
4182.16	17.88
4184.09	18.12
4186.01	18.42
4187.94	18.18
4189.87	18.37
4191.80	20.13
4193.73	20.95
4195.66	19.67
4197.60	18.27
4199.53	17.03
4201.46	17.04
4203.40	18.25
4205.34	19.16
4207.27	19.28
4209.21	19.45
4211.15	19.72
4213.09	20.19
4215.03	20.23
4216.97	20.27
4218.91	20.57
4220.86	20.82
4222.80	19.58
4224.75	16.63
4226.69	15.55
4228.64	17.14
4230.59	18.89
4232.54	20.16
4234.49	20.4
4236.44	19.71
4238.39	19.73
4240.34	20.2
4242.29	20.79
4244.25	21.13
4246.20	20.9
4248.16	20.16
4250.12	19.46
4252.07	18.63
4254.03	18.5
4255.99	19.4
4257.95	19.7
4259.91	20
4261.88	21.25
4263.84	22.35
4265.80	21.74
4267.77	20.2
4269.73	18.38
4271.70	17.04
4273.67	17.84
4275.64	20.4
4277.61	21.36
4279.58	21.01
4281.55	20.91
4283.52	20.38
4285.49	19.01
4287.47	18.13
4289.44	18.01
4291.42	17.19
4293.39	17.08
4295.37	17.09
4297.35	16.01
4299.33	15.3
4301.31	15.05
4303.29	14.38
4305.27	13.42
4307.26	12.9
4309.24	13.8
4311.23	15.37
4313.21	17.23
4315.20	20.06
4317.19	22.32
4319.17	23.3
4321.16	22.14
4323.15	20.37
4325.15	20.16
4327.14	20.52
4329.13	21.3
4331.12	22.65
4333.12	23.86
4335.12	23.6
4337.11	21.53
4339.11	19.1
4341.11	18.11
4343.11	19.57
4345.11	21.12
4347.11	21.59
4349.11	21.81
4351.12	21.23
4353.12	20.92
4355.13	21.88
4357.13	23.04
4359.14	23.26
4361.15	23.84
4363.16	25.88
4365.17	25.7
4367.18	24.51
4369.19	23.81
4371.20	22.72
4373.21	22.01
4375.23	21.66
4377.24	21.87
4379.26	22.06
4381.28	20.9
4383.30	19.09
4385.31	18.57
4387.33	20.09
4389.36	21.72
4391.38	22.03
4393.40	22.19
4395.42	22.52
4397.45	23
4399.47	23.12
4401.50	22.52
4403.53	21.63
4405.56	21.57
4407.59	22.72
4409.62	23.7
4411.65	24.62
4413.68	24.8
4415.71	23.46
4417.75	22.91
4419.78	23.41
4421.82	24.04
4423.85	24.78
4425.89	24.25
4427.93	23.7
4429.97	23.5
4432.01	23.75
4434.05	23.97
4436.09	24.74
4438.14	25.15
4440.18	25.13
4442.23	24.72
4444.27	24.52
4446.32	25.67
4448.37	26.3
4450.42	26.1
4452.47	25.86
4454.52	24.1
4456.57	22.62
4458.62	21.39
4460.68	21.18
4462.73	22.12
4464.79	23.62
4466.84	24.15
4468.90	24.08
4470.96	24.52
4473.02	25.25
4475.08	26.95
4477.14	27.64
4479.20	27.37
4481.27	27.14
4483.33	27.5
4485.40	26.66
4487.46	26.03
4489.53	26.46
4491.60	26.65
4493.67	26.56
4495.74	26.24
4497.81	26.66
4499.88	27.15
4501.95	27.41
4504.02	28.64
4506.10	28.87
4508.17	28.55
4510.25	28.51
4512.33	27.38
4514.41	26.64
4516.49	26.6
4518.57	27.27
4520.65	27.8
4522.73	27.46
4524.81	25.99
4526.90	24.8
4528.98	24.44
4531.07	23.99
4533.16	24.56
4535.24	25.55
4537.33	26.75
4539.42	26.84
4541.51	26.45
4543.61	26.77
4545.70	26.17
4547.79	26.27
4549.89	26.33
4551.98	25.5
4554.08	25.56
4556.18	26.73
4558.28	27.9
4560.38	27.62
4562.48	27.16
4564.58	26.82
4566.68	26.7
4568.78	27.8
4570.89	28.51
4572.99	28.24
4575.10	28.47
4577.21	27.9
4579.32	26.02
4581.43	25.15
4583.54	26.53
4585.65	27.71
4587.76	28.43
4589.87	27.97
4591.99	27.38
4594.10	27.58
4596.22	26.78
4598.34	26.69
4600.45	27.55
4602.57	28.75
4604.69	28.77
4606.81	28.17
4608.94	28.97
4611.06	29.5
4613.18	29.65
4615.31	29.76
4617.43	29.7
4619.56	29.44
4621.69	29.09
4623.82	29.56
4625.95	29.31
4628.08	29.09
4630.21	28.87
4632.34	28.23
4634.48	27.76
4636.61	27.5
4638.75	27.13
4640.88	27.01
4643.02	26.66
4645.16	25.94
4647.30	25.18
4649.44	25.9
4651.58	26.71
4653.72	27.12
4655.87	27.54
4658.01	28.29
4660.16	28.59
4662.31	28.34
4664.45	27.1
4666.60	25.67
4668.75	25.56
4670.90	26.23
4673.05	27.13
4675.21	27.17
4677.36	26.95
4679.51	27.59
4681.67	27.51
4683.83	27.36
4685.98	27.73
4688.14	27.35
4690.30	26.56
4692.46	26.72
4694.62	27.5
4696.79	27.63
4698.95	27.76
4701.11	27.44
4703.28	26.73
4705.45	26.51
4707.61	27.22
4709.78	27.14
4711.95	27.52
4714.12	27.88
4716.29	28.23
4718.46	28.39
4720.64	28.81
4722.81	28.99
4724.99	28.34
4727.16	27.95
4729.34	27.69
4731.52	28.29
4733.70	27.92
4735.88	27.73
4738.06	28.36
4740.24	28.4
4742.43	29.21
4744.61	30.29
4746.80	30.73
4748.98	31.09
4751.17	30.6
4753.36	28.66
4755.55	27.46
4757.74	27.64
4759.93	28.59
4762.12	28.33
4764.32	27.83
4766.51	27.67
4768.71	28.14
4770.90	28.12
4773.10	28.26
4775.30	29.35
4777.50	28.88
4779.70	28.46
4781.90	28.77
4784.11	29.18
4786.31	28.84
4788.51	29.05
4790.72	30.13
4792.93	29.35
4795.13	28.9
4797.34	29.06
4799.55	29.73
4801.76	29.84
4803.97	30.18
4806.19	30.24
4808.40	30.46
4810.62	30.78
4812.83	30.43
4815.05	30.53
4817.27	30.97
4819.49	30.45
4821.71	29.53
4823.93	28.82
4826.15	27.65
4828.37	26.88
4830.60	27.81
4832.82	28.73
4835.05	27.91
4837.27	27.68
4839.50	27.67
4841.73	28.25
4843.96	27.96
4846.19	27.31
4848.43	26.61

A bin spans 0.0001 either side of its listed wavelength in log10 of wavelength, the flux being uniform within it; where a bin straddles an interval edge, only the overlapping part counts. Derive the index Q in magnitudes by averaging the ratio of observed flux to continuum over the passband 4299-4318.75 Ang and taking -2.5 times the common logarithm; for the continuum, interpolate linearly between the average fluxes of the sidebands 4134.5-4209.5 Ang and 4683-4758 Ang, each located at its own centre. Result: 0.28 mag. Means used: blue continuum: 18.5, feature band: 16.2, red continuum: 28.1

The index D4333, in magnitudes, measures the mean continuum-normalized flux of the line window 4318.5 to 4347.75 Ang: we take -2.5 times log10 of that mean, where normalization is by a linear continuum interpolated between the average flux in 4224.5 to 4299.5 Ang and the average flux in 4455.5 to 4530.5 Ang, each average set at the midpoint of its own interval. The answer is 0.00 mag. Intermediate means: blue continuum 19.2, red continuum 26.1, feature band 21.2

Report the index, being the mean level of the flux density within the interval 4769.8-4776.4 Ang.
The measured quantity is 28.6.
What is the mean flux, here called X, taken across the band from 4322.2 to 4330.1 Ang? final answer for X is 20.6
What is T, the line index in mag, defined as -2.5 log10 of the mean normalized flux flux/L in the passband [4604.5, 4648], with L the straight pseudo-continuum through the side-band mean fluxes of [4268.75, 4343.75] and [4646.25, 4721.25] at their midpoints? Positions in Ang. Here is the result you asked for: -0.097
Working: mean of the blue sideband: 18.8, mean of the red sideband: 27.2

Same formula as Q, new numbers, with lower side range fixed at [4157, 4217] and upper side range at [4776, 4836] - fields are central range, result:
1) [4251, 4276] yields 0.03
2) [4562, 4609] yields -0.08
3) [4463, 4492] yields -0.09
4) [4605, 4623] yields -0.13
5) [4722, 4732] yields -0.01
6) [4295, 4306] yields 0.34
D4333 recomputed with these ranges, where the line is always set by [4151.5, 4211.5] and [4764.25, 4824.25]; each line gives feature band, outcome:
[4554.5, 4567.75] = -0.08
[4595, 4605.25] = -0.07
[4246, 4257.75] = 0.02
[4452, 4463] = 0.03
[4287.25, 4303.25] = 0.24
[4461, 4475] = -0.02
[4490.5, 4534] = -0.10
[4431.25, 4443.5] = -0.07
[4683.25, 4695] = 0.01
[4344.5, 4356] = 0.01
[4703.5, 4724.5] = 0.01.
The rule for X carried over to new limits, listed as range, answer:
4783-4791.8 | 29.3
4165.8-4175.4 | 18.2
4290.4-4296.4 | 17.1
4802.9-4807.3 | 30.2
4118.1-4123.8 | 19.6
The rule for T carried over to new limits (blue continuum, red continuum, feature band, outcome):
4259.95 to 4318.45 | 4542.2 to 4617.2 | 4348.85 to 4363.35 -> -0.12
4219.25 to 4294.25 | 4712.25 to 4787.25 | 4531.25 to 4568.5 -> -0.06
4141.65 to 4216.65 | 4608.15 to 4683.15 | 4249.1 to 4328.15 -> 0.11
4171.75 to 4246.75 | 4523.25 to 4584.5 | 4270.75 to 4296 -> 0.09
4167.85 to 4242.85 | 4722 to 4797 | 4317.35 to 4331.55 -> -0.03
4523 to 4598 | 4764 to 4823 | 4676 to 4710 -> 0.04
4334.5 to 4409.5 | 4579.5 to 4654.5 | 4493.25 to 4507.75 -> -0.10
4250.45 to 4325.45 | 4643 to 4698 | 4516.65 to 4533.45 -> -0.09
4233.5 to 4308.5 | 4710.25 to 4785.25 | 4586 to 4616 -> -0.11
